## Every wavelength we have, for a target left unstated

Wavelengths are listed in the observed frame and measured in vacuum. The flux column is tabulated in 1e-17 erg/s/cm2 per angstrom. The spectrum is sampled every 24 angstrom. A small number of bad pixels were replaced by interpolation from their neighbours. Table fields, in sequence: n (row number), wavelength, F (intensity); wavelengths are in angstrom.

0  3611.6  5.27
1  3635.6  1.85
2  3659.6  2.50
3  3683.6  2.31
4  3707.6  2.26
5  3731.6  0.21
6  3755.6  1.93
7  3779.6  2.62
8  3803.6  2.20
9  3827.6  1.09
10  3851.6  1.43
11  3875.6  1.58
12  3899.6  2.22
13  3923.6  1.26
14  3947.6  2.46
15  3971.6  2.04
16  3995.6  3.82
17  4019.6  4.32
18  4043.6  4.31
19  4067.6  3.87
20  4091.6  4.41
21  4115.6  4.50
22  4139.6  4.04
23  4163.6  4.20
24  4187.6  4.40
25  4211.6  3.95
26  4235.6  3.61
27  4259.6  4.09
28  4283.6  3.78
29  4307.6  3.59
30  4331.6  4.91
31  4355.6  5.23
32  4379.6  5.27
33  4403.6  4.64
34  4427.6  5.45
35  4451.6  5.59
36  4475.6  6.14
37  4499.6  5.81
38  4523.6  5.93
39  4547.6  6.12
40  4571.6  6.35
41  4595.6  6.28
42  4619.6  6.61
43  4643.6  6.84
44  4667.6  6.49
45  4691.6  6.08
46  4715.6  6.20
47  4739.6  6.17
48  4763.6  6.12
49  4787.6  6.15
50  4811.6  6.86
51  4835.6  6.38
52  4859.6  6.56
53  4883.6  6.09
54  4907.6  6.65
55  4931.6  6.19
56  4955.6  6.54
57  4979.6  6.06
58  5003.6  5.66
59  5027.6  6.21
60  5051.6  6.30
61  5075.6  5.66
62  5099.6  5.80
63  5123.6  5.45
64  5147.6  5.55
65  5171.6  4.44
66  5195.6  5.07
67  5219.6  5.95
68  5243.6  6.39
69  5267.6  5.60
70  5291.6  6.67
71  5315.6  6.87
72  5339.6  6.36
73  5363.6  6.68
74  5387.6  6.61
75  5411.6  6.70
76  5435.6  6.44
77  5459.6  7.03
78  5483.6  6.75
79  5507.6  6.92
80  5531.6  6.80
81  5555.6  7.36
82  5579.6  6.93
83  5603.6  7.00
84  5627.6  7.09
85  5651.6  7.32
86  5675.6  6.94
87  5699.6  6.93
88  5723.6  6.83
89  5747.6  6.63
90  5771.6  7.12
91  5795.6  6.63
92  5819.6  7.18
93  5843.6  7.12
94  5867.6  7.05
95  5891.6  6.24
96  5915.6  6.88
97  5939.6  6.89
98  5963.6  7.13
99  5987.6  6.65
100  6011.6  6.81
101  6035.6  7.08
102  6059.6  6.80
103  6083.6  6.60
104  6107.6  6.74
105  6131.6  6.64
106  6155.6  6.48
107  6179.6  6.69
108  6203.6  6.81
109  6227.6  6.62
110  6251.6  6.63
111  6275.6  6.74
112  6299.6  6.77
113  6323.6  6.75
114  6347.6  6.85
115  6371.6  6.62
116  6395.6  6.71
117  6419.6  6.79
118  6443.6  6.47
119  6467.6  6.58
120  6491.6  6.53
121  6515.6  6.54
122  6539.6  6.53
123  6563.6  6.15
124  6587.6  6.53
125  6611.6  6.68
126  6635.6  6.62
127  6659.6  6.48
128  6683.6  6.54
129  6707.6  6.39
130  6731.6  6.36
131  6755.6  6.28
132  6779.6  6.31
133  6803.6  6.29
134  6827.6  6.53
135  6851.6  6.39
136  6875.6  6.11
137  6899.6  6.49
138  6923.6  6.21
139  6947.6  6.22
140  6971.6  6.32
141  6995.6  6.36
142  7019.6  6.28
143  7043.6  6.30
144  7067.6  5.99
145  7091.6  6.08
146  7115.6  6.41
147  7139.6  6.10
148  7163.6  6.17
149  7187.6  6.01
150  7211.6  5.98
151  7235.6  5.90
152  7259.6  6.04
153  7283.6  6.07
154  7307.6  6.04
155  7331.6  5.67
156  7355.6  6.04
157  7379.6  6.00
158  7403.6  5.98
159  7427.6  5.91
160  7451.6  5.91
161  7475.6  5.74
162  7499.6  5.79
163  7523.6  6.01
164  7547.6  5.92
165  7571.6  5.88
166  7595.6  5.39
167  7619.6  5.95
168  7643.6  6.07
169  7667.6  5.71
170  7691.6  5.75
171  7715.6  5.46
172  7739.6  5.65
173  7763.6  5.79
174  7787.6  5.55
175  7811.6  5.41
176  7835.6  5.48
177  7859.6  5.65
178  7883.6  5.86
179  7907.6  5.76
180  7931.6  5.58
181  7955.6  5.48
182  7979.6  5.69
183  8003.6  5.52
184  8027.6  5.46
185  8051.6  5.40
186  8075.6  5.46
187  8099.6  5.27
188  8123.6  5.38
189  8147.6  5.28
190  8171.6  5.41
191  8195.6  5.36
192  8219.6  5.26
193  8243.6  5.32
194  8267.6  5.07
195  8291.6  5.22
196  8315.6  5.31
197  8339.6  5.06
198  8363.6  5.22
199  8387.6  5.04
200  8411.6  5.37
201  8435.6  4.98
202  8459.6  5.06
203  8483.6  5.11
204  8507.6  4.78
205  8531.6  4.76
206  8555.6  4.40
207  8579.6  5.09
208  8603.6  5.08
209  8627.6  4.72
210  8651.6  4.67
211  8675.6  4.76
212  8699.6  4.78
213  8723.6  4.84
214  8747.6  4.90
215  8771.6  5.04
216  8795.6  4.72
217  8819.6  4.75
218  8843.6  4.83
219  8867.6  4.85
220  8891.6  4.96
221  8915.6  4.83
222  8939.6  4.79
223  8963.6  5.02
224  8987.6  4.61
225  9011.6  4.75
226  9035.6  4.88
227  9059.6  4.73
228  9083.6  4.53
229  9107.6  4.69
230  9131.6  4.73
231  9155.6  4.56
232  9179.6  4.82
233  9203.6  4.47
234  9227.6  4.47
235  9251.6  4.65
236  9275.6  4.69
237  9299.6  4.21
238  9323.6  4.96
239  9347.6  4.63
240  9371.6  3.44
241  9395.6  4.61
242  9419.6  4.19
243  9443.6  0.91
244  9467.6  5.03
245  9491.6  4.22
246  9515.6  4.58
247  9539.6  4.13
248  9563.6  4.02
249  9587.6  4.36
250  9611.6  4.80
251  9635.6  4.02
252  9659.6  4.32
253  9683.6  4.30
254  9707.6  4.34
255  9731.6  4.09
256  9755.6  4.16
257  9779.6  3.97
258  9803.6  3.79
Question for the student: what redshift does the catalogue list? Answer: 0.000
